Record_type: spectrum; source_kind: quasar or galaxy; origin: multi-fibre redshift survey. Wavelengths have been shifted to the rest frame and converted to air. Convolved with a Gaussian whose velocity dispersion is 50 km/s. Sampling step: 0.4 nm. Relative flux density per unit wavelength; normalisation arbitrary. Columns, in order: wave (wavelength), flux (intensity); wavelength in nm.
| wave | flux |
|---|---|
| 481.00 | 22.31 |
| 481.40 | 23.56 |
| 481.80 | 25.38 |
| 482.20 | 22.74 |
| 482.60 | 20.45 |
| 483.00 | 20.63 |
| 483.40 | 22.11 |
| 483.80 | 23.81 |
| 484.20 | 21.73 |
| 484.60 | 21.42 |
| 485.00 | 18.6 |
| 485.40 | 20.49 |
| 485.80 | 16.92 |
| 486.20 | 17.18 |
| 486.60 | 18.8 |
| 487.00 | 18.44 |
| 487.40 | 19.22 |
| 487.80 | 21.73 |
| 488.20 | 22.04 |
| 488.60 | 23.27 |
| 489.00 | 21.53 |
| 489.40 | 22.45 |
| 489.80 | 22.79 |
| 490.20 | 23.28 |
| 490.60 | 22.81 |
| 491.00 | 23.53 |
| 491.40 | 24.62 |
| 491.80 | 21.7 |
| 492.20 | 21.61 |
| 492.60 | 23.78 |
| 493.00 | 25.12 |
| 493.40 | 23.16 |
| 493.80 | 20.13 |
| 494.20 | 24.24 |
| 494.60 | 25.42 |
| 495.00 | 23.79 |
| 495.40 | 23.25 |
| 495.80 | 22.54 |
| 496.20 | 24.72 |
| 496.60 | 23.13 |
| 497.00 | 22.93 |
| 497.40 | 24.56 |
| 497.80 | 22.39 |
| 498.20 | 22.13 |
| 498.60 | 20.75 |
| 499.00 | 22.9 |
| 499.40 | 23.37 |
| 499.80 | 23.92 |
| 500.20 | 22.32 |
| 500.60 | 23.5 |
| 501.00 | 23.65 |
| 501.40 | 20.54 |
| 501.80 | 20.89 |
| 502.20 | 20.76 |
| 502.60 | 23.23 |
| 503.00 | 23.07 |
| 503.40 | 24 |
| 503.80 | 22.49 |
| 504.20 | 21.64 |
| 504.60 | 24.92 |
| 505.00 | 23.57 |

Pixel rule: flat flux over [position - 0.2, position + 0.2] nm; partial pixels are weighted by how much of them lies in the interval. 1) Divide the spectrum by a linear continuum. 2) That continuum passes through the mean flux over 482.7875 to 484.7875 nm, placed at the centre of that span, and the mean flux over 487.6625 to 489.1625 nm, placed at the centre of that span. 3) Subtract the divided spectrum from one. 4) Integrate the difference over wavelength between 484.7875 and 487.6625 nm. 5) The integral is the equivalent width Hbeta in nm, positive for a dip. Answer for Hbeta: 0.451 nm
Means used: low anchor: 21.9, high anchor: 22.2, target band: 18.6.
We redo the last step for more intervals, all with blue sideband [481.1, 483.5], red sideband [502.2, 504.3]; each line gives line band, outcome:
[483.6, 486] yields 0.215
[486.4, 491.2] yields 0.194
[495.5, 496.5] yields -0.039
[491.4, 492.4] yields 0.016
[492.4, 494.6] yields -0.083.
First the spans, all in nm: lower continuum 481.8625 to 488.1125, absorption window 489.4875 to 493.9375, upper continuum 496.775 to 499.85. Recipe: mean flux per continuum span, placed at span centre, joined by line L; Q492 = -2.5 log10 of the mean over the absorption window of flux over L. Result -0.07 mag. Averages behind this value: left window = 20.4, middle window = 23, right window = 22.8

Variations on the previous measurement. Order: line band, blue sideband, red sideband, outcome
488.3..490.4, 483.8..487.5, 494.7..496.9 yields -0.08 mag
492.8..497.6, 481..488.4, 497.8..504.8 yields -0.08 mag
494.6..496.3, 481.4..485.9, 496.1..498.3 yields -0.03 mag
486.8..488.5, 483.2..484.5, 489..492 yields 0.11 mag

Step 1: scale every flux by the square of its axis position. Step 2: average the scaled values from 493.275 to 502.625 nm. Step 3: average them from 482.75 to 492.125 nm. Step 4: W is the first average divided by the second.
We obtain 1.12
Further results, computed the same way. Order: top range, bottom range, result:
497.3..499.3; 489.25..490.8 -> 1.02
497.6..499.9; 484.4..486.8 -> 1.26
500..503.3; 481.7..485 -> 1.09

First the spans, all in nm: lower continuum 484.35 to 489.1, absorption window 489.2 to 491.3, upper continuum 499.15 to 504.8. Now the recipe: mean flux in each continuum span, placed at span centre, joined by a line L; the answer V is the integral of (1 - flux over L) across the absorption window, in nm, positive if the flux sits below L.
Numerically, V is -0.25 nm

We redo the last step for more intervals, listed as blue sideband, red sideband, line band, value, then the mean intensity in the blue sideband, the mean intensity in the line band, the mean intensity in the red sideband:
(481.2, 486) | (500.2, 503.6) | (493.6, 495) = -0.08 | 21.5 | 23.3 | 22.4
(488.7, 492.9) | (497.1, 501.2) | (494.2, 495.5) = -0.08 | 22.9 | 24.2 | 22.9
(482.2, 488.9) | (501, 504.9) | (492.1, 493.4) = -0.14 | 20.5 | 23.6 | 22.5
